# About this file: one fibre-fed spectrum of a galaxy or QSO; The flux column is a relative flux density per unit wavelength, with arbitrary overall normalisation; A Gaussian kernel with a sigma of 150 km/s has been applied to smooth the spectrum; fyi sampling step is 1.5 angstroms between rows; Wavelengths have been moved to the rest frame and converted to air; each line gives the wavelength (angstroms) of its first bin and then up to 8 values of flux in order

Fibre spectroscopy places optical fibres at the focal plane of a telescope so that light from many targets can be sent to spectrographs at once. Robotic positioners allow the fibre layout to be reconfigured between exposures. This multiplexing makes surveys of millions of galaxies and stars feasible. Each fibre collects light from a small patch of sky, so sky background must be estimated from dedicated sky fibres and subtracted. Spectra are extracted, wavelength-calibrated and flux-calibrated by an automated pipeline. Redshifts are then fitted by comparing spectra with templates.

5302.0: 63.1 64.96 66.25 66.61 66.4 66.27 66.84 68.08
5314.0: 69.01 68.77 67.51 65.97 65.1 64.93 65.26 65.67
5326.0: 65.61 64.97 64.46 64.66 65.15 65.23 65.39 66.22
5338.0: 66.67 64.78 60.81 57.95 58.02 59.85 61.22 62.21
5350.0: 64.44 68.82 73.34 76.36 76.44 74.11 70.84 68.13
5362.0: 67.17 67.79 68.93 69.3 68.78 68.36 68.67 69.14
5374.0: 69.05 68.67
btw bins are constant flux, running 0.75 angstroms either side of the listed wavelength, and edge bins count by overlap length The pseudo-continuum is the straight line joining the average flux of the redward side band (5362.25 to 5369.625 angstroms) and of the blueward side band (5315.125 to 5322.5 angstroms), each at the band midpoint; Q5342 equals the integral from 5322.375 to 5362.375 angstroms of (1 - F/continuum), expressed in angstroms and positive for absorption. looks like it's 0.8 angstroms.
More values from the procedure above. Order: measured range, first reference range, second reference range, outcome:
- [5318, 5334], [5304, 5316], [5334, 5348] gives -0.12 angstroms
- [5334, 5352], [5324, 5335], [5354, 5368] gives 1.21 angstroms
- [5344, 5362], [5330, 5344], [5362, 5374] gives -0.51 angstroms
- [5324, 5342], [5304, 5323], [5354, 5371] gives 0.88 angstroms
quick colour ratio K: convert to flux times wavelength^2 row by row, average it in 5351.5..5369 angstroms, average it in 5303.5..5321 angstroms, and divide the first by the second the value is 1.08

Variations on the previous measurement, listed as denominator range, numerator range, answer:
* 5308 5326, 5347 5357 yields 1.06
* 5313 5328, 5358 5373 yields 1.05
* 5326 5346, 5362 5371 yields 1.09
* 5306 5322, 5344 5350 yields 0.93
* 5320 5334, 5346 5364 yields 1.07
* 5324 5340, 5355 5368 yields 1.09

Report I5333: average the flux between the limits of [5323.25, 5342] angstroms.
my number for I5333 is 64.9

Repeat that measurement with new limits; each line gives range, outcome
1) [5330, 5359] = 66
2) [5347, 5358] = 70.1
